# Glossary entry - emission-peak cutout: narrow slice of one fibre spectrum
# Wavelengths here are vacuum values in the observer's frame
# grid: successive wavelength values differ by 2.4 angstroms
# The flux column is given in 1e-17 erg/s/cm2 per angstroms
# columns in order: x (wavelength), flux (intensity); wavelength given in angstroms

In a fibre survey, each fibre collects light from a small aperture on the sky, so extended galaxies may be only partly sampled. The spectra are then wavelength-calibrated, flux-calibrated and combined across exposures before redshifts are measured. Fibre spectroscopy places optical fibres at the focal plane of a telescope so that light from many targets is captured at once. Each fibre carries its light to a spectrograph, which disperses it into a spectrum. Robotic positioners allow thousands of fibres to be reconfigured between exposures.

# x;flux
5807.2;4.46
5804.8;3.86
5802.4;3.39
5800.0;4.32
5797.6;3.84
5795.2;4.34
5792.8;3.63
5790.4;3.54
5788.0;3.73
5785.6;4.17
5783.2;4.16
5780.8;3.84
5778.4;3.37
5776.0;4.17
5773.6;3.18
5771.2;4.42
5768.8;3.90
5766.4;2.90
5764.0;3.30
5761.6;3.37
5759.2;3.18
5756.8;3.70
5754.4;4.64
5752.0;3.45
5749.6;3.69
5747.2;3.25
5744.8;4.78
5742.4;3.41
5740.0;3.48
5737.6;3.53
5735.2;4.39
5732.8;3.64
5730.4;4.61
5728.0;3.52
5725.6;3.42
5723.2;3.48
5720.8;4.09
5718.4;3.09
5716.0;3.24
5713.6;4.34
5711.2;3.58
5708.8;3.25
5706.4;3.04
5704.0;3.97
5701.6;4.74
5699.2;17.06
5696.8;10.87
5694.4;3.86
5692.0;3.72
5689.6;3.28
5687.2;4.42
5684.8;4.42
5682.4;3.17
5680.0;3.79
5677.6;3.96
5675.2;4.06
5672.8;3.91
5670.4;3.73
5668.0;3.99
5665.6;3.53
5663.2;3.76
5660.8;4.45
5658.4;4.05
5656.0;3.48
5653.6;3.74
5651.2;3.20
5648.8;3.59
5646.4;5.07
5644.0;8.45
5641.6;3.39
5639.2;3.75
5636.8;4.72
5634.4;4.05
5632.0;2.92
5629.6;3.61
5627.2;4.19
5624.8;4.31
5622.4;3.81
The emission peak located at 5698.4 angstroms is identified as [O III]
